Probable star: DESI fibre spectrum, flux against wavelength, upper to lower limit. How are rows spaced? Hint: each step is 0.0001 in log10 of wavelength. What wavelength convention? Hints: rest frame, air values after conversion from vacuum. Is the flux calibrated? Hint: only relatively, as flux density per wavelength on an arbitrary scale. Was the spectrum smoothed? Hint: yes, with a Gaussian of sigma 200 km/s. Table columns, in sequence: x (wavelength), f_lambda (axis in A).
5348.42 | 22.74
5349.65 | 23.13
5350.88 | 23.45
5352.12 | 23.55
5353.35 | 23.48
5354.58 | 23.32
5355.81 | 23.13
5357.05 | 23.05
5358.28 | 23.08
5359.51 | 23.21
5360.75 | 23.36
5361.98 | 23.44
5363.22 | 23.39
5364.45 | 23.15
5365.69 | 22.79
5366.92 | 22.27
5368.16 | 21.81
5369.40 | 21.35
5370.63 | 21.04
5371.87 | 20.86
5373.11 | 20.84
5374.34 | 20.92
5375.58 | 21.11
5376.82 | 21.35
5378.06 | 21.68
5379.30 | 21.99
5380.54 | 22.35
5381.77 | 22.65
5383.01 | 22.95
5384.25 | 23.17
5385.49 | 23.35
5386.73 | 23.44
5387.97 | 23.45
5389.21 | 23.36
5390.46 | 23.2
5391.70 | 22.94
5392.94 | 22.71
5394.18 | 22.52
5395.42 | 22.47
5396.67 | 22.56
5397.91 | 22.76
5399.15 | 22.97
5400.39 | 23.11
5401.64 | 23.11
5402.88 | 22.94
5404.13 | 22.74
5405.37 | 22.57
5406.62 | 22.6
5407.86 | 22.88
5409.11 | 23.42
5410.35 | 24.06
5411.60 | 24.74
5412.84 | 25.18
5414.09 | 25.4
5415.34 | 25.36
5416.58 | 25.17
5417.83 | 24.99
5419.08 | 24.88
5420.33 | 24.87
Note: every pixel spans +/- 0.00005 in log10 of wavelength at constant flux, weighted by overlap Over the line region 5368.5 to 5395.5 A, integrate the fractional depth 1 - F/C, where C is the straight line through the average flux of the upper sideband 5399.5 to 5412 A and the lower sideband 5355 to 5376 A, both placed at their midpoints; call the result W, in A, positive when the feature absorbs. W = 0.5 A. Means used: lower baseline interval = 22.3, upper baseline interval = 23.2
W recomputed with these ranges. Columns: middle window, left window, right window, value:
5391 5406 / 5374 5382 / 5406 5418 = 0.3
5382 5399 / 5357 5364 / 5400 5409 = 0.0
